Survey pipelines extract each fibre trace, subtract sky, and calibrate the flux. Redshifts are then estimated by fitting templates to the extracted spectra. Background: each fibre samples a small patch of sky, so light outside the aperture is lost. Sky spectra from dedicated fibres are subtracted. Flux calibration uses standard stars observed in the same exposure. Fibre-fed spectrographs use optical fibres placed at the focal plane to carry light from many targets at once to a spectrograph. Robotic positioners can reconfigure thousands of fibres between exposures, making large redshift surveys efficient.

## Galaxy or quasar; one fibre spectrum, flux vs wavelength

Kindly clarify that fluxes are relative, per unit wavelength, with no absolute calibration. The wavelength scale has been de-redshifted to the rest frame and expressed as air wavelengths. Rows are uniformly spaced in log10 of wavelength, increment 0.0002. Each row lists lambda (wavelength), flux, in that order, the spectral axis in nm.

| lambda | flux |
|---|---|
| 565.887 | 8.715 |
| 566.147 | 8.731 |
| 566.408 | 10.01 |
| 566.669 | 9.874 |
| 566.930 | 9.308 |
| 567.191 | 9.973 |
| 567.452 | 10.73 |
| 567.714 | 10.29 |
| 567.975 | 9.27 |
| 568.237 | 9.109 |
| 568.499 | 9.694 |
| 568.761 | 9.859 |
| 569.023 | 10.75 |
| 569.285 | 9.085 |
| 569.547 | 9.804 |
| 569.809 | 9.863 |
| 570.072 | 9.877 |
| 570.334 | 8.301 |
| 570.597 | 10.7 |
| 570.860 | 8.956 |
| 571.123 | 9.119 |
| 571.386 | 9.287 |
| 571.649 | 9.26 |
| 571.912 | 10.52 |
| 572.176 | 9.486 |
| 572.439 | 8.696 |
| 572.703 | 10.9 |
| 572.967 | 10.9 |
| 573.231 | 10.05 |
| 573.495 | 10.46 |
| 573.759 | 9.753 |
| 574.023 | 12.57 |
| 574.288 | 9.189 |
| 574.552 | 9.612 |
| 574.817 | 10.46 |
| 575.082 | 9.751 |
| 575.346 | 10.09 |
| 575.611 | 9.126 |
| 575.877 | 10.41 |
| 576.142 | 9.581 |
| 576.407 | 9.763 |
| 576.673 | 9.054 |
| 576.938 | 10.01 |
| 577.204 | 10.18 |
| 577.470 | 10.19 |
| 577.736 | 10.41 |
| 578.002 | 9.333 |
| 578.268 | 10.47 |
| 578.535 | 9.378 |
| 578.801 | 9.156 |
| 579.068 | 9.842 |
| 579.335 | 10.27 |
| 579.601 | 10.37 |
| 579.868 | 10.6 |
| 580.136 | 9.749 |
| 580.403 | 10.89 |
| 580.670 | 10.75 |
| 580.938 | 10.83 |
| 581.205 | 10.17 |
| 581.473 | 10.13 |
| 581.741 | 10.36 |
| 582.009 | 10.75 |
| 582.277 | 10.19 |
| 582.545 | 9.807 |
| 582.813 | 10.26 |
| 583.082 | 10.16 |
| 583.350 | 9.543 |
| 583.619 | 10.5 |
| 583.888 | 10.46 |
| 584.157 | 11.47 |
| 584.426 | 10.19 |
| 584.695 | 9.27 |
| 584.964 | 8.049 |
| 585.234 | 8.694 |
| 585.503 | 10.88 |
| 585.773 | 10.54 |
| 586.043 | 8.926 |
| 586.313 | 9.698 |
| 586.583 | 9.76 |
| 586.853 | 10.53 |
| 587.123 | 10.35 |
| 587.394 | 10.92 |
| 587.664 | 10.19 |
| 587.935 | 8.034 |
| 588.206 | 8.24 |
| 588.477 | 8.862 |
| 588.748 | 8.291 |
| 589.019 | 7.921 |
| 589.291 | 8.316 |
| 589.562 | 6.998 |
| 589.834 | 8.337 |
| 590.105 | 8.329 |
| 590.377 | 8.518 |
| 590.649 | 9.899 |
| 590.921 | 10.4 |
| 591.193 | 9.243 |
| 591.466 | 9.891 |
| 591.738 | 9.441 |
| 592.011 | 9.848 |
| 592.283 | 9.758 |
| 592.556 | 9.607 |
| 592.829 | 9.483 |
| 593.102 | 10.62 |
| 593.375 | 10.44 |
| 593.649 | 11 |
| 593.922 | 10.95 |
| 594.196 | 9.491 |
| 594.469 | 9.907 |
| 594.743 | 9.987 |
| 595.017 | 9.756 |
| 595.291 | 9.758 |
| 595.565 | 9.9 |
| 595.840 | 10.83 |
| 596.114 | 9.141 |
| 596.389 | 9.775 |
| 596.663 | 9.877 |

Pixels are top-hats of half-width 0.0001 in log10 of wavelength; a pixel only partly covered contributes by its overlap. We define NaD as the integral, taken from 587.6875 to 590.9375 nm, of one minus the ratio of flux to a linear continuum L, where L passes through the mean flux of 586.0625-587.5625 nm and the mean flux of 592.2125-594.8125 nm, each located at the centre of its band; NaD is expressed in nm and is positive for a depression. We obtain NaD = 0.53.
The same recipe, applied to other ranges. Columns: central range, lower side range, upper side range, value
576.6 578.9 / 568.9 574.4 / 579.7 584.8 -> 0.07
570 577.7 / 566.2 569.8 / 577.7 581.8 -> 0.08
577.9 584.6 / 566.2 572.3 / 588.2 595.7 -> -0.48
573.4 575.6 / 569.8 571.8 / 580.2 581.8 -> -0.08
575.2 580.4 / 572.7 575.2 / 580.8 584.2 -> 0.21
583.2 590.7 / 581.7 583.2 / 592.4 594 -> 0.68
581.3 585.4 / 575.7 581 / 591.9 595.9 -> 0.02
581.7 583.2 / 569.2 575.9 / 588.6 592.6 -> -0.14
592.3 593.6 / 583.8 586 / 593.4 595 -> 0.01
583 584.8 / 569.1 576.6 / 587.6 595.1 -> -0.13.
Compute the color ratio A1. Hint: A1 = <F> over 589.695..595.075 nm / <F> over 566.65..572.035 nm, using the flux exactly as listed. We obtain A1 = 1.01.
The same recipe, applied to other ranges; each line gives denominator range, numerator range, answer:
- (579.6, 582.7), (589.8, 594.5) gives 0.94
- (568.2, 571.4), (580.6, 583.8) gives 1.07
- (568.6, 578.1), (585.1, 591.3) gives 0.93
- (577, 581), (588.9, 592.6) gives 0.89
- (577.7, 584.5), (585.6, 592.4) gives 0.90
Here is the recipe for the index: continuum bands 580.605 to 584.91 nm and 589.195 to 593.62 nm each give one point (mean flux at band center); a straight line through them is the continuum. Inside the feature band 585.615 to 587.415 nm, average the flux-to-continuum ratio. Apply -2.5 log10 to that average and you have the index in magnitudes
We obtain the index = -0.02 mag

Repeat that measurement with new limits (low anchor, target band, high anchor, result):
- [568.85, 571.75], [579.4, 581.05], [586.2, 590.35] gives -0.142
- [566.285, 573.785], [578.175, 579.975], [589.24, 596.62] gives -0.029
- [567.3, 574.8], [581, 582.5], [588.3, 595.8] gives -0.072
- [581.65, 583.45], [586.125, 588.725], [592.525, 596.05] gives 0.066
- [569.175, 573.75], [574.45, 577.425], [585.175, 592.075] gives -0.025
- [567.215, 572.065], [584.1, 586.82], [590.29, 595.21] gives 0.013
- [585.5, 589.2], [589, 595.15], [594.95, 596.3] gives 0.020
